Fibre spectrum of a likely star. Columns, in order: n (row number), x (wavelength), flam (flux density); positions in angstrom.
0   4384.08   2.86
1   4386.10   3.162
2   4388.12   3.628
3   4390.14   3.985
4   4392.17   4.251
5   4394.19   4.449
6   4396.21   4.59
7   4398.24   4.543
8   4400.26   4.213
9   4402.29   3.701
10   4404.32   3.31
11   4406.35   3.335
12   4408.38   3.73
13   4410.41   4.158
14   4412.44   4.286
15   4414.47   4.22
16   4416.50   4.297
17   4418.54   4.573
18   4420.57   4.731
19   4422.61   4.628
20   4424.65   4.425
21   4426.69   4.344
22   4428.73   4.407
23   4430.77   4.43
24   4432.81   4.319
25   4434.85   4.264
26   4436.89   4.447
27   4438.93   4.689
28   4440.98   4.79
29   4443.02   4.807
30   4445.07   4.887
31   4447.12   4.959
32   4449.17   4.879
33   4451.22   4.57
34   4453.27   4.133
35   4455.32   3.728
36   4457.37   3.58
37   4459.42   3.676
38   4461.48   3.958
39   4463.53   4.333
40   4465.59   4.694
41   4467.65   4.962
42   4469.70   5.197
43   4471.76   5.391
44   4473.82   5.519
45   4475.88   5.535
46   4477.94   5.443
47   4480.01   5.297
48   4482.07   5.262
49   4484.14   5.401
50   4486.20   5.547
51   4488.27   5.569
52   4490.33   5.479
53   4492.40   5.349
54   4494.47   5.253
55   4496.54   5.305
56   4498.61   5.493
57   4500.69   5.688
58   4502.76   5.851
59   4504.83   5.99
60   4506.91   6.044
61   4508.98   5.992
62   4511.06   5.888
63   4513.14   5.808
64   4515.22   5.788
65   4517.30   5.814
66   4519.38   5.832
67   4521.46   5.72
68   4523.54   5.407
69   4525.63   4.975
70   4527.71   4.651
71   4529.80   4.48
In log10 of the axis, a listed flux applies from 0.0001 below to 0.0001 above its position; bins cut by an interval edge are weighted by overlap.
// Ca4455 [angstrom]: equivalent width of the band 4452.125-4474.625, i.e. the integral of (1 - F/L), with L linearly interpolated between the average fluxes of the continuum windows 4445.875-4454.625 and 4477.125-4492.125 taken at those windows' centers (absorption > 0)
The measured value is 2.2 angstrom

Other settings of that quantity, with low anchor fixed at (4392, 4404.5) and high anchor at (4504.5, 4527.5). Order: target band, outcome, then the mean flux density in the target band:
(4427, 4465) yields 3.30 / 4.38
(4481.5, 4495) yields -0.18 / 5.42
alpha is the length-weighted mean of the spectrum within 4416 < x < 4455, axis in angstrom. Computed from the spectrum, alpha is 4.54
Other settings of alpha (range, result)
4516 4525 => 5.66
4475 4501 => 5.42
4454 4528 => 5.27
